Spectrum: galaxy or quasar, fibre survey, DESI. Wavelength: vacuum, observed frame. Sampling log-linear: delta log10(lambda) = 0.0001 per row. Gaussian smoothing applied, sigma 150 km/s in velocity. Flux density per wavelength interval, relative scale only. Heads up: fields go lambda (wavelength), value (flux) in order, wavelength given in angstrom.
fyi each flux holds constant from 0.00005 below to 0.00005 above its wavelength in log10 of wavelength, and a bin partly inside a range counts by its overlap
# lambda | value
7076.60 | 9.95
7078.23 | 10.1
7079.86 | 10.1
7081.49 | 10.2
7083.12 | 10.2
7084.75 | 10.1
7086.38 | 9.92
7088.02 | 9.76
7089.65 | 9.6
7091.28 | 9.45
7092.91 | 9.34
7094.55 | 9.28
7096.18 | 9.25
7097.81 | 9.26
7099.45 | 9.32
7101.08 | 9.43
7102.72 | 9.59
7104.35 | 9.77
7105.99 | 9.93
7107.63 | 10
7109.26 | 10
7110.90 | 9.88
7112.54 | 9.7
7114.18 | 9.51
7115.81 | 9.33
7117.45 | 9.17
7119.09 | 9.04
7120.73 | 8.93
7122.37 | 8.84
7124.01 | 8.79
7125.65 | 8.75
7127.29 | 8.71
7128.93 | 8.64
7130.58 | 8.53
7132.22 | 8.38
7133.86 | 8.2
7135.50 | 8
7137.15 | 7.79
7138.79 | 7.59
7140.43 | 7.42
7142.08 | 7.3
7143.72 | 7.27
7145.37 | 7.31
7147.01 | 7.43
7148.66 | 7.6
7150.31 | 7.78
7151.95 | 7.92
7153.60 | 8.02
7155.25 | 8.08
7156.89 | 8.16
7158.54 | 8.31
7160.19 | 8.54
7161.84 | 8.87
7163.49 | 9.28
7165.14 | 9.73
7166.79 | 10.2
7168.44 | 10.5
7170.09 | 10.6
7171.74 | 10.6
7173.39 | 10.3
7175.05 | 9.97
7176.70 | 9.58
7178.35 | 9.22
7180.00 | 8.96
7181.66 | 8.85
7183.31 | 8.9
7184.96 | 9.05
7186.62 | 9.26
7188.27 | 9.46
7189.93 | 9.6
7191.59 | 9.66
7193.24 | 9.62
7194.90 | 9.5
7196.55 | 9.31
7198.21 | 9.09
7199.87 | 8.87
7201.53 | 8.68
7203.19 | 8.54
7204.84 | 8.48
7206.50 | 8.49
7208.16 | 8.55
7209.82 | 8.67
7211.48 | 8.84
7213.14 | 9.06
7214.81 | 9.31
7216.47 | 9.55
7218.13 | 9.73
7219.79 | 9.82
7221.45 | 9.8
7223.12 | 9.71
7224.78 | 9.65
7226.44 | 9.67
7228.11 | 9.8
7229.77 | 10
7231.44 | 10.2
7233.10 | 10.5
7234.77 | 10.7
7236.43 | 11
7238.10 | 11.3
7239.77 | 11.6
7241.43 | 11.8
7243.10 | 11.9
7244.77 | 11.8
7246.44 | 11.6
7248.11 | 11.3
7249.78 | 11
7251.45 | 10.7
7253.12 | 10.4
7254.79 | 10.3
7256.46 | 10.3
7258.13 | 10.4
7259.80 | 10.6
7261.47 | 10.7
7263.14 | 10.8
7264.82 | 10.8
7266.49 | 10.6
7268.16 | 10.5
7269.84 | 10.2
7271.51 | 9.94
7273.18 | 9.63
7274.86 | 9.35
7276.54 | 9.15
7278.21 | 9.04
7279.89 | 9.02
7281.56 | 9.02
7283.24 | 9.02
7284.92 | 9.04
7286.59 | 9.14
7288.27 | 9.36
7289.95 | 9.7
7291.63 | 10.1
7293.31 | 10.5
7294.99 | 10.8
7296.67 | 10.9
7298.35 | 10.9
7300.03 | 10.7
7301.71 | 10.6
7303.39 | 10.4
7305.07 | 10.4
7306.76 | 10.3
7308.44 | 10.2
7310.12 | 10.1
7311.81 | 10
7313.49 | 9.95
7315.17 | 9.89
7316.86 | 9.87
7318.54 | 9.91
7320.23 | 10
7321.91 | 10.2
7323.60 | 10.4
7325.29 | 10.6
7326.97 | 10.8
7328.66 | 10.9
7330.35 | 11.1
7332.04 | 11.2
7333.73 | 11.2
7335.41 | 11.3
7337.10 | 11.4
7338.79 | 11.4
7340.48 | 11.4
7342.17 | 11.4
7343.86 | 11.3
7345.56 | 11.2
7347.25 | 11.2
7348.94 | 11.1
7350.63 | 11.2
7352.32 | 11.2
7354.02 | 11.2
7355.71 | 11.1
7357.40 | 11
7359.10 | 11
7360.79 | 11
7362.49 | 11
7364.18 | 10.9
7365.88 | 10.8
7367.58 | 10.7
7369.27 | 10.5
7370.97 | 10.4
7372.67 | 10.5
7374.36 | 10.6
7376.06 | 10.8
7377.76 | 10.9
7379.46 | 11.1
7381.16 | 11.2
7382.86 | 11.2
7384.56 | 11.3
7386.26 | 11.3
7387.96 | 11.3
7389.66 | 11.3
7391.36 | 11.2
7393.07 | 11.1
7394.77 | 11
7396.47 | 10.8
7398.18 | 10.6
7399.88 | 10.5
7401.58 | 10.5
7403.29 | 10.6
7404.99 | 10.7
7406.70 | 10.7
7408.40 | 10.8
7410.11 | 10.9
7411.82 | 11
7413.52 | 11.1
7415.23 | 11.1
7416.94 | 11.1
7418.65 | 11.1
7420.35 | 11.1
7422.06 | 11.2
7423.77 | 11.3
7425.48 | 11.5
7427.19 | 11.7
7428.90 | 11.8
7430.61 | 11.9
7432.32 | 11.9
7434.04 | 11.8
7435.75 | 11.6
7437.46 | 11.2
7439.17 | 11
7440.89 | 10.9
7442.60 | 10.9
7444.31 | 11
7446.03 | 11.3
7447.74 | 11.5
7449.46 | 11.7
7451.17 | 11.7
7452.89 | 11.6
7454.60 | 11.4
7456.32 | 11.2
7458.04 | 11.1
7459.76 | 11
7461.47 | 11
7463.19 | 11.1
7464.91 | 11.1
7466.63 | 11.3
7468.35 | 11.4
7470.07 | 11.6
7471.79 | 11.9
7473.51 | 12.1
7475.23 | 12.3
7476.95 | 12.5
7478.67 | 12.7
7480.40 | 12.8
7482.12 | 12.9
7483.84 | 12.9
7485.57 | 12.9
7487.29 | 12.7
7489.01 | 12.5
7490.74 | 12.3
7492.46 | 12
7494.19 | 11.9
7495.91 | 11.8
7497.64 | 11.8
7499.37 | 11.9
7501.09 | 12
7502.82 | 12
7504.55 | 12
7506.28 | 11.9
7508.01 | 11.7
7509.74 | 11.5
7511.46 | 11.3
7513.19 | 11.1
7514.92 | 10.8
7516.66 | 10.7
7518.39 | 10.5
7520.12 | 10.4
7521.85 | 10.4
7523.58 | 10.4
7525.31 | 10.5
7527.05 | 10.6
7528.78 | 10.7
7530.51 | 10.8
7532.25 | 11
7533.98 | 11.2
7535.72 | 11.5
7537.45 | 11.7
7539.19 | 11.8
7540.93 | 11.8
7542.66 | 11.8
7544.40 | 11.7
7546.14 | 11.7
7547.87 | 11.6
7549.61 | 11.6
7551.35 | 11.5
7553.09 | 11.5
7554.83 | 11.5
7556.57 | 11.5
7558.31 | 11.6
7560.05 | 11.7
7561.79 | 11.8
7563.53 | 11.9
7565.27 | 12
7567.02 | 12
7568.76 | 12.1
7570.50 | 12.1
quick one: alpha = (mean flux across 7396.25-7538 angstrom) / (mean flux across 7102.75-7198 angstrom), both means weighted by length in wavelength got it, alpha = 1.28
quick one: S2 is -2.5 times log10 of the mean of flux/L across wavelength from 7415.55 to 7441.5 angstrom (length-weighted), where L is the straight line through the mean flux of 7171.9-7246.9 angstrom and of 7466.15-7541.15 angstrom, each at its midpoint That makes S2 -0.024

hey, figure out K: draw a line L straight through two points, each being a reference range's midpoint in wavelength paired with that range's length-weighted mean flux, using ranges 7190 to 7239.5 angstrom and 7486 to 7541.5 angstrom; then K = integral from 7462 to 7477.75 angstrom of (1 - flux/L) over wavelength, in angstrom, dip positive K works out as -0.8 angstrom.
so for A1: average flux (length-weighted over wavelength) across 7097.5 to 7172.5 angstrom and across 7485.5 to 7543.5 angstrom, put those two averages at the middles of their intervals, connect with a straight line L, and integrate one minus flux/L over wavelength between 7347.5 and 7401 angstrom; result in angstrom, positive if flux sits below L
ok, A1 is -2.5 angstrom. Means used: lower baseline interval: 8.82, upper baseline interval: 11.4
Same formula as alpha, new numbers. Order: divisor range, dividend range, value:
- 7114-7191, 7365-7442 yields 1.26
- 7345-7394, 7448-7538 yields 1.05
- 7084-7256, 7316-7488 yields 1.20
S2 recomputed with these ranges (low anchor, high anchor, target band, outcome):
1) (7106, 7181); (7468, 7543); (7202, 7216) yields 0.07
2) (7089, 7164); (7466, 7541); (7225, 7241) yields -0.11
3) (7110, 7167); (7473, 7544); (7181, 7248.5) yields -0.07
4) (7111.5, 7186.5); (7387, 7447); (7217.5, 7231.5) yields -0.04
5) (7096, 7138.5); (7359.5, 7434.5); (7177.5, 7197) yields 0.03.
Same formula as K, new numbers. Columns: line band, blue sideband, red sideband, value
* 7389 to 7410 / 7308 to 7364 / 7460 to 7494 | 1.1 angstrom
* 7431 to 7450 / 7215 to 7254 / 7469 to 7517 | 0.6 angstrom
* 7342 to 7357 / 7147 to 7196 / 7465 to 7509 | -0.5 angstrom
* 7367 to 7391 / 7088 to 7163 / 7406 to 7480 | -0.2 angstrom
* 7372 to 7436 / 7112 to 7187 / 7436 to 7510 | 0.1 angstrom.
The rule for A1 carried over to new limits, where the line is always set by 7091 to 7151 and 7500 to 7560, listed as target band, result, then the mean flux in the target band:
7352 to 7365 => -1.0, 11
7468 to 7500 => -3.6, 12.3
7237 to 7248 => -2.4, 11.6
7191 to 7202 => 0.0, 9.26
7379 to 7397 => -1.3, 11.2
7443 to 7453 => -0.6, 11.4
